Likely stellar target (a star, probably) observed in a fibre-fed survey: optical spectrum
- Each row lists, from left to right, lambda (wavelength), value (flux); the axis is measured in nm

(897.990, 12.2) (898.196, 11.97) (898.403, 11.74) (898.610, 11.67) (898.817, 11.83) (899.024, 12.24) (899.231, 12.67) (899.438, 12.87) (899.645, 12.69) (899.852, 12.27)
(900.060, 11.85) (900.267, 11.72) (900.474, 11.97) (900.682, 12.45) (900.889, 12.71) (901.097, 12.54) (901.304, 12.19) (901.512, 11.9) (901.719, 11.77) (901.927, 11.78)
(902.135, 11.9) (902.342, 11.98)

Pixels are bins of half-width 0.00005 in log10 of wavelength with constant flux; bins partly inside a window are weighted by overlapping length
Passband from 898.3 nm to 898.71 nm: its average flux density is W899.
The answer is 11.7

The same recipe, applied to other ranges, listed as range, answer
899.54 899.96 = 12.5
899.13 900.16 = 12.5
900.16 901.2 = 12.3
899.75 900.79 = 12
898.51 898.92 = 11.7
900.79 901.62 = 12.3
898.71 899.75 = 12.5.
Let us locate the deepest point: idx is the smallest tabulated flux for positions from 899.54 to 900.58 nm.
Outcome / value 11.72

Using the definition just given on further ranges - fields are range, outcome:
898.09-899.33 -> 11.67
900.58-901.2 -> 12.45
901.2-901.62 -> 11.9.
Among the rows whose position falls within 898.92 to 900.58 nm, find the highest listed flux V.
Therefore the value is 12.87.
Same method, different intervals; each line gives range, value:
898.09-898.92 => 11.97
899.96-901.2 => 12.71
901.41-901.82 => 11.9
